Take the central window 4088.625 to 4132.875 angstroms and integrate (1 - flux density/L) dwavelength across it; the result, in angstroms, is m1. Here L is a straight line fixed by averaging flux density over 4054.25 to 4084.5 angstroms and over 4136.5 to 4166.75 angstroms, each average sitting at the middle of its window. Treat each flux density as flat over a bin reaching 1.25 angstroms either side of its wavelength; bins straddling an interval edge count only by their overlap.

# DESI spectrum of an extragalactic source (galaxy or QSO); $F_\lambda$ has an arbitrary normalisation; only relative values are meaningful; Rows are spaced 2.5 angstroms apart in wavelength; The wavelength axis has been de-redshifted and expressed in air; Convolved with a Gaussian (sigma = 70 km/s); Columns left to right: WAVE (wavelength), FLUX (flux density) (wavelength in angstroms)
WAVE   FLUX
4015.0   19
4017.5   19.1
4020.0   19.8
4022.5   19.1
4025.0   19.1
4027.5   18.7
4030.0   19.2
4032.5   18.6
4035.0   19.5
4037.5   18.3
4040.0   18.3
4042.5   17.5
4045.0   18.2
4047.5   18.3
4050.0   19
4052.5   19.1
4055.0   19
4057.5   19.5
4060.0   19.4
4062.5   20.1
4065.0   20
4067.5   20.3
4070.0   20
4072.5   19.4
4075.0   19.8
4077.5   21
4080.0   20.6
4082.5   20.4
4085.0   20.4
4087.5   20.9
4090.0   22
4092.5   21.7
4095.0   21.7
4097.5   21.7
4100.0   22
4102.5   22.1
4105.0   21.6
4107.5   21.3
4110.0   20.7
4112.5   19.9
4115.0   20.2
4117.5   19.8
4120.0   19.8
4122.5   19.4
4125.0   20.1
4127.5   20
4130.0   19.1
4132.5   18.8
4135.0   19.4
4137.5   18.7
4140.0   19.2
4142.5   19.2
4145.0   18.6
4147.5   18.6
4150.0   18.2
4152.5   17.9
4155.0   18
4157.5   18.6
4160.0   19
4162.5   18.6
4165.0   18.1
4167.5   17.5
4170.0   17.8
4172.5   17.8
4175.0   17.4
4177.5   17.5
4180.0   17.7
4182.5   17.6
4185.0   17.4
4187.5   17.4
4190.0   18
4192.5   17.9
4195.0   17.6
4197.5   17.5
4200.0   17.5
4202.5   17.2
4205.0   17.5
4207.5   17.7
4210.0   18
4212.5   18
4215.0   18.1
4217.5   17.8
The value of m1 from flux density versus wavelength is -3.3 angstroms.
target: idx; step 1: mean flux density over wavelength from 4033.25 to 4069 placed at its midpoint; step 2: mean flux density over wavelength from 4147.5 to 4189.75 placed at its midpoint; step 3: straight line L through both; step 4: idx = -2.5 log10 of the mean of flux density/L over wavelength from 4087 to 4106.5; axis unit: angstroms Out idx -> -0.17 mag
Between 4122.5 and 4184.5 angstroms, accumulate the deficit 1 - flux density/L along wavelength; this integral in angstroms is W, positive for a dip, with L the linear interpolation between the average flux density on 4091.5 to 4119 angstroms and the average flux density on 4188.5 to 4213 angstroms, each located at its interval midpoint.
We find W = 2.9 angstroms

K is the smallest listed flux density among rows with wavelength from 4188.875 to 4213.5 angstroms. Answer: 17.2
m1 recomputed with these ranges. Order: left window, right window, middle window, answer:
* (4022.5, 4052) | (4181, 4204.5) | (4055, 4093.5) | -4.0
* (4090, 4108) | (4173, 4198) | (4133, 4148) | 0.6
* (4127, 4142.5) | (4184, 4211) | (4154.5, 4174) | 0.3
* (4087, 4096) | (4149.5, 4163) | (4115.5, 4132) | 0.3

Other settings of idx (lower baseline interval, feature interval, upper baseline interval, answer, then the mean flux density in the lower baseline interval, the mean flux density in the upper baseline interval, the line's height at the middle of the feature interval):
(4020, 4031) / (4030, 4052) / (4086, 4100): 0.07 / 19.1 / 21.6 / 19.7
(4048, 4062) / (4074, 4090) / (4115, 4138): -0.07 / 19.2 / 19.5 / 19.3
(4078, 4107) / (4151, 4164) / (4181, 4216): 0.04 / 21.4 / 17.7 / 19.1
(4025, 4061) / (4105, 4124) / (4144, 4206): -0.11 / 18.8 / 17.9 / 18.3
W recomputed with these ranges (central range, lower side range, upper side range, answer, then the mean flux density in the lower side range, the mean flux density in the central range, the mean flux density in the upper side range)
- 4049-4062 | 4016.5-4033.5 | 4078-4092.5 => 0.50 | 19.1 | 19.3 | 20.9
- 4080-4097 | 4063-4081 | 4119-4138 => -1.04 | 20.1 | 21.2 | 19.4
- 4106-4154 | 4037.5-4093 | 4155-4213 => -1.92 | 19.7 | 19.4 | 17.8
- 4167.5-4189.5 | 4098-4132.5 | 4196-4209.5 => 0.88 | 20.4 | 17.6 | 17.5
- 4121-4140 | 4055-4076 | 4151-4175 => -0.71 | 19.8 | 19.4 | 18.1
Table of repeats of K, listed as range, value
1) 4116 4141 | 18.7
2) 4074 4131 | 19.1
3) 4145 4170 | 17.5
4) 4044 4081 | 18.2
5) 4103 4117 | 19.9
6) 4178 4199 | 17.4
